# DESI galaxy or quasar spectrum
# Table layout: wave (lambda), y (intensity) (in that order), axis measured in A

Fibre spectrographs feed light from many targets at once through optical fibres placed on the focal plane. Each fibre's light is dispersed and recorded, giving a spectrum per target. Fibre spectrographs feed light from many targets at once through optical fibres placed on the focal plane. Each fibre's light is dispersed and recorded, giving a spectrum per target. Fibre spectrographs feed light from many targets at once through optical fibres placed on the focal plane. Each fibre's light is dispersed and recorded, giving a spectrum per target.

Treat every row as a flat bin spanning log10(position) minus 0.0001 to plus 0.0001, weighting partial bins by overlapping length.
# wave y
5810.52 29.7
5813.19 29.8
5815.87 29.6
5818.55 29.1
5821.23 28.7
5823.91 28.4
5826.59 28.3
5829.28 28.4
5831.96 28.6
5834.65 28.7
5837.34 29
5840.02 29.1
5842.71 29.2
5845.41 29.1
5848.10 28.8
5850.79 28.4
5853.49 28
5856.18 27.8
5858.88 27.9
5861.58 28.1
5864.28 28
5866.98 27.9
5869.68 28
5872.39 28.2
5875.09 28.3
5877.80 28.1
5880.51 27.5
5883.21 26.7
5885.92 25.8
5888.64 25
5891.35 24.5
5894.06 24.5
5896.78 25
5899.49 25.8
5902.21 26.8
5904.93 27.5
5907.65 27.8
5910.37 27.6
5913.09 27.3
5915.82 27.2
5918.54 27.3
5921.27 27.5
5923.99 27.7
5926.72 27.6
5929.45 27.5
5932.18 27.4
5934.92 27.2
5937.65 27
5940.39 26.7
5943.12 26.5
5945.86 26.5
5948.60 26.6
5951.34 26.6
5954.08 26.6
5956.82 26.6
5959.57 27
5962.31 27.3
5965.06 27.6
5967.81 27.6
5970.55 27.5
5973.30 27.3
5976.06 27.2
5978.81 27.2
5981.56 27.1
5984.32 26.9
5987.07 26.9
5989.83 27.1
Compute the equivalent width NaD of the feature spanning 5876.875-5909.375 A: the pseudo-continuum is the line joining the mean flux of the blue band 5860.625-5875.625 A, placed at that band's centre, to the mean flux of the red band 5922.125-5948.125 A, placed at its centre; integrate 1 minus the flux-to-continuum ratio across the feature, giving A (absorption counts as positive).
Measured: 1.7 A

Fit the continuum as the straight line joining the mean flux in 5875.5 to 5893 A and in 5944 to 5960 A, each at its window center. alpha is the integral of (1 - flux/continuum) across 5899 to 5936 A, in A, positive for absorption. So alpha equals -1.2 A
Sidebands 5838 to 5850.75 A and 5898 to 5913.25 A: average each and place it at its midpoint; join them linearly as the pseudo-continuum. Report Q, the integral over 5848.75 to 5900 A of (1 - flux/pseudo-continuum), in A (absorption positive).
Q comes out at 1.9 A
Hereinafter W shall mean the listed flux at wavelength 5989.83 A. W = 27.1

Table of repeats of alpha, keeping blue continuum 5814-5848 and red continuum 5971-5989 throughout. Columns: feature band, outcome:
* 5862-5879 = 0.2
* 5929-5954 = 0.7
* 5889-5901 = 1.3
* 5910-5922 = 0.2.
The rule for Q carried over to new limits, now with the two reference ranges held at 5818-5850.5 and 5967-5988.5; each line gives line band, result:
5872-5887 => 0.46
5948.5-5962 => 0.35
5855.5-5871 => 0.27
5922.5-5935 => 0.10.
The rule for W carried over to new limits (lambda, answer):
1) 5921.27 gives 27.5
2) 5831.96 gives 28.6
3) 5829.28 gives 28.4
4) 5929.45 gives 27.5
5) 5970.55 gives 27.5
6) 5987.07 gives 26.9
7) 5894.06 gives 24.5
